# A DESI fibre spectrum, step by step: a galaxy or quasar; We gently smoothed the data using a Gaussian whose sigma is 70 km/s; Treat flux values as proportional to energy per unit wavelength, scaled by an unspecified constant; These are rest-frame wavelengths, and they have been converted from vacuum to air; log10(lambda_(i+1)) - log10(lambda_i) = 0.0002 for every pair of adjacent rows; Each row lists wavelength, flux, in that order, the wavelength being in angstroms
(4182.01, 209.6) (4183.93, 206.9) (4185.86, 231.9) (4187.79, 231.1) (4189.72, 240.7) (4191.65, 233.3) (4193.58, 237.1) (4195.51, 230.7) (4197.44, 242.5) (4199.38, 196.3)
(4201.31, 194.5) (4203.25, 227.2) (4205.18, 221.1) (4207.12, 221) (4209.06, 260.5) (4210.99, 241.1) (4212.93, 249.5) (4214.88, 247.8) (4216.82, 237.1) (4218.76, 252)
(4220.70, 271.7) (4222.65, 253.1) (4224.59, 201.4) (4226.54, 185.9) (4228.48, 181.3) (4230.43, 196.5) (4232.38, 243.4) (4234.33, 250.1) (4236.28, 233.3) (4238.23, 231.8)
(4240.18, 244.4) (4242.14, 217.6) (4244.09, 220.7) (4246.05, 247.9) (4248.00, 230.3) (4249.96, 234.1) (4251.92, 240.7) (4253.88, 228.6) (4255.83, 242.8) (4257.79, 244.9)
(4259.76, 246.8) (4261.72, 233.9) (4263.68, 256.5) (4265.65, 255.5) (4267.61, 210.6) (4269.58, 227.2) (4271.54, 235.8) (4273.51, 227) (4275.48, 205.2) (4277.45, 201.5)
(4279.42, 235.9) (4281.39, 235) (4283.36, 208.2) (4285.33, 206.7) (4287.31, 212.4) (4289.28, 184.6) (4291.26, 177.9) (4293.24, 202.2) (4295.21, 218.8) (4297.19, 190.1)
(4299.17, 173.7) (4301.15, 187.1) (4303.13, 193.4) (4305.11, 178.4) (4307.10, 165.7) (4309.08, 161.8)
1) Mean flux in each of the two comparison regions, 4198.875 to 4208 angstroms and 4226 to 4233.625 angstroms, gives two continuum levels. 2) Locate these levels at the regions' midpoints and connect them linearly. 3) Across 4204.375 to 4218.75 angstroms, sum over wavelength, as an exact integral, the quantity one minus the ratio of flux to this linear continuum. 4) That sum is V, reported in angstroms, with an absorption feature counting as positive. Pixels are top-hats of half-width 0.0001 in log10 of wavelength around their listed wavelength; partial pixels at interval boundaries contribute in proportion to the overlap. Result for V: -2.1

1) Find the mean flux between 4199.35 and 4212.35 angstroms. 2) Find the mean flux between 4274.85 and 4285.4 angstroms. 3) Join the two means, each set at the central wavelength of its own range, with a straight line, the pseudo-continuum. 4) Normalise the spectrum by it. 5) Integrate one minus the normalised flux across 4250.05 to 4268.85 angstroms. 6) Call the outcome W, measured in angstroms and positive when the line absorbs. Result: -1.7 angstroms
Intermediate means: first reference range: 226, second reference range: 217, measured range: 240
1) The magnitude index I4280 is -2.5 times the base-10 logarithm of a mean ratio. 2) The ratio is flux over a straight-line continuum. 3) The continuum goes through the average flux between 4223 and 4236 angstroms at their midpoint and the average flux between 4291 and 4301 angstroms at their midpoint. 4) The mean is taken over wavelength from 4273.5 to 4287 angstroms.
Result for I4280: -0.10 mag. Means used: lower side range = 213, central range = 216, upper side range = 193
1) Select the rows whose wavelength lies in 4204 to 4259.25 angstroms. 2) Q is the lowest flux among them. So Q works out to 181.3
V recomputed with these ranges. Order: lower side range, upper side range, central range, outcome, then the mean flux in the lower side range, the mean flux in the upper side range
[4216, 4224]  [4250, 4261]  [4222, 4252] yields 2.5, 251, 240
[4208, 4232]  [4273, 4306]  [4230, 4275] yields -3.6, 232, 202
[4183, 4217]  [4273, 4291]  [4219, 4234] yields 0.2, 230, 211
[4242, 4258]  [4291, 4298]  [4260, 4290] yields -1.1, 235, 200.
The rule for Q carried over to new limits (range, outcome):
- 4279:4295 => 177.9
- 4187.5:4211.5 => 194.5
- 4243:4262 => 220.7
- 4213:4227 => 185.9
